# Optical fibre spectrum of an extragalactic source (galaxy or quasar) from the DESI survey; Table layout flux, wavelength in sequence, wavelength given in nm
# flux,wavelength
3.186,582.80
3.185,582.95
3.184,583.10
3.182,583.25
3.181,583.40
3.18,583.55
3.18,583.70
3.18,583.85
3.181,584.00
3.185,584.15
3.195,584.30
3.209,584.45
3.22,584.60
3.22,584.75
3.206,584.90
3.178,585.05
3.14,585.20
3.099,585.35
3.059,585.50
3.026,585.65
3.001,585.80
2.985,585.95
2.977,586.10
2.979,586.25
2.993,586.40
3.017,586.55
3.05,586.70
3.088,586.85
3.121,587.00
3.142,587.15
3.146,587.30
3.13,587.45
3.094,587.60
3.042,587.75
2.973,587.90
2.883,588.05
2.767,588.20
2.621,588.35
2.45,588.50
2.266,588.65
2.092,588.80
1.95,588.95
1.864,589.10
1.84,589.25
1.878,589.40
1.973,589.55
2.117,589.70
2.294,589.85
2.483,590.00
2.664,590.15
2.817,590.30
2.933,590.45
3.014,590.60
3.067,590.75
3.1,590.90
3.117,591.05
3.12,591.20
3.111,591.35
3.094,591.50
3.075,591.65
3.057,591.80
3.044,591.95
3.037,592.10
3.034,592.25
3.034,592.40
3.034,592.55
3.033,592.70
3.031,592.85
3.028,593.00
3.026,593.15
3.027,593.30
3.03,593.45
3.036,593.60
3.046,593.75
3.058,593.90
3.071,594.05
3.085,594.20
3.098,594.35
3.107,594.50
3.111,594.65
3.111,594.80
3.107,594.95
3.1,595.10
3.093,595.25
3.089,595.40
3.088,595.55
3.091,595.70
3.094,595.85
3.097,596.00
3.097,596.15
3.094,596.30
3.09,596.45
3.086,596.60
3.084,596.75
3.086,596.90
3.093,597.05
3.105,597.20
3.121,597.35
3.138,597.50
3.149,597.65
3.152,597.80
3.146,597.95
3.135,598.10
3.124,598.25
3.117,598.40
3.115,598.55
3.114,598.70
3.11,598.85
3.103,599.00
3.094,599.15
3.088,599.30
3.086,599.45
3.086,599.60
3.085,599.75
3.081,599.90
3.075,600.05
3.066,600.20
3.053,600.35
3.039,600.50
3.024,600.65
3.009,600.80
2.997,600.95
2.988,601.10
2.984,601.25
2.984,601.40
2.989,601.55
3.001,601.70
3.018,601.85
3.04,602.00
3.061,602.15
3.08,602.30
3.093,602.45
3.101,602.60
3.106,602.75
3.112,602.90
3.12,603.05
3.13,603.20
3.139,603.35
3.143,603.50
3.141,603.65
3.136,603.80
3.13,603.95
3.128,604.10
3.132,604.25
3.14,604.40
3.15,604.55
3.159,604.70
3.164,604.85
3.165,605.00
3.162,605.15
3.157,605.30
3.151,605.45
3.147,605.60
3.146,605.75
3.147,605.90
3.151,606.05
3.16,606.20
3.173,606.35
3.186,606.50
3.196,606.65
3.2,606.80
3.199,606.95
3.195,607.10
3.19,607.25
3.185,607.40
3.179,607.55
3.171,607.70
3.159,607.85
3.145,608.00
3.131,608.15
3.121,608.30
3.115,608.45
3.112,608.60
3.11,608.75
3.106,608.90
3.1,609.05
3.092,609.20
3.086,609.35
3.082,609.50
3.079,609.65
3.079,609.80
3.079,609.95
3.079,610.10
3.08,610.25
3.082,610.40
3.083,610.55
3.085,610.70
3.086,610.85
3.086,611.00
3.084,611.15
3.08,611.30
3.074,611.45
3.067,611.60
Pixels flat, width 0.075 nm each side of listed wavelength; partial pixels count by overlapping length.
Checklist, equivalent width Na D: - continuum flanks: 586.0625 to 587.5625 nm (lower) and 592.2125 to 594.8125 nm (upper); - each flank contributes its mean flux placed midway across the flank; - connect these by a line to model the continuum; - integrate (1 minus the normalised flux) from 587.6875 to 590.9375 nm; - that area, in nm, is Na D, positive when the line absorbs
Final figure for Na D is 0.60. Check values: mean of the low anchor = 3.07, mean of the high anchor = 3.05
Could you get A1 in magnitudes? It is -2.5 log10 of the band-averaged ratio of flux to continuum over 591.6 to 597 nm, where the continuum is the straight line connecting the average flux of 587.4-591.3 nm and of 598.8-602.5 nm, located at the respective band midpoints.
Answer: -0.10 mag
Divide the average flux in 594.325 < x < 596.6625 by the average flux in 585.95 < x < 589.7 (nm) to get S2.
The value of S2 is 1.16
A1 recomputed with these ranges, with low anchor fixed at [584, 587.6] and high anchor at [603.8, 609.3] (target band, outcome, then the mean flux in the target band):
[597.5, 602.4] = 0.02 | 3.07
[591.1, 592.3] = 0.02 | 3.07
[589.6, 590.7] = 0.19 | 2.61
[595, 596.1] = 0.01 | 3.09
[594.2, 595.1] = 0.01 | 3.1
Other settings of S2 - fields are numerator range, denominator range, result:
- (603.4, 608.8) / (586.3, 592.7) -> 1.13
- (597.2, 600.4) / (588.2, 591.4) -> 1.24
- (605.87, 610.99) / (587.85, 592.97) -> 1.16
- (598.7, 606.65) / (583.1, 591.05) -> 1.08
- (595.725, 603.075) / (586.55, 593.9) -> 1.09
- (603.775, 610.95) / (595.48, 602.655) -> 1.02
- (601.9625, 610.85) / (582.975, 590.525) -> 1.10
